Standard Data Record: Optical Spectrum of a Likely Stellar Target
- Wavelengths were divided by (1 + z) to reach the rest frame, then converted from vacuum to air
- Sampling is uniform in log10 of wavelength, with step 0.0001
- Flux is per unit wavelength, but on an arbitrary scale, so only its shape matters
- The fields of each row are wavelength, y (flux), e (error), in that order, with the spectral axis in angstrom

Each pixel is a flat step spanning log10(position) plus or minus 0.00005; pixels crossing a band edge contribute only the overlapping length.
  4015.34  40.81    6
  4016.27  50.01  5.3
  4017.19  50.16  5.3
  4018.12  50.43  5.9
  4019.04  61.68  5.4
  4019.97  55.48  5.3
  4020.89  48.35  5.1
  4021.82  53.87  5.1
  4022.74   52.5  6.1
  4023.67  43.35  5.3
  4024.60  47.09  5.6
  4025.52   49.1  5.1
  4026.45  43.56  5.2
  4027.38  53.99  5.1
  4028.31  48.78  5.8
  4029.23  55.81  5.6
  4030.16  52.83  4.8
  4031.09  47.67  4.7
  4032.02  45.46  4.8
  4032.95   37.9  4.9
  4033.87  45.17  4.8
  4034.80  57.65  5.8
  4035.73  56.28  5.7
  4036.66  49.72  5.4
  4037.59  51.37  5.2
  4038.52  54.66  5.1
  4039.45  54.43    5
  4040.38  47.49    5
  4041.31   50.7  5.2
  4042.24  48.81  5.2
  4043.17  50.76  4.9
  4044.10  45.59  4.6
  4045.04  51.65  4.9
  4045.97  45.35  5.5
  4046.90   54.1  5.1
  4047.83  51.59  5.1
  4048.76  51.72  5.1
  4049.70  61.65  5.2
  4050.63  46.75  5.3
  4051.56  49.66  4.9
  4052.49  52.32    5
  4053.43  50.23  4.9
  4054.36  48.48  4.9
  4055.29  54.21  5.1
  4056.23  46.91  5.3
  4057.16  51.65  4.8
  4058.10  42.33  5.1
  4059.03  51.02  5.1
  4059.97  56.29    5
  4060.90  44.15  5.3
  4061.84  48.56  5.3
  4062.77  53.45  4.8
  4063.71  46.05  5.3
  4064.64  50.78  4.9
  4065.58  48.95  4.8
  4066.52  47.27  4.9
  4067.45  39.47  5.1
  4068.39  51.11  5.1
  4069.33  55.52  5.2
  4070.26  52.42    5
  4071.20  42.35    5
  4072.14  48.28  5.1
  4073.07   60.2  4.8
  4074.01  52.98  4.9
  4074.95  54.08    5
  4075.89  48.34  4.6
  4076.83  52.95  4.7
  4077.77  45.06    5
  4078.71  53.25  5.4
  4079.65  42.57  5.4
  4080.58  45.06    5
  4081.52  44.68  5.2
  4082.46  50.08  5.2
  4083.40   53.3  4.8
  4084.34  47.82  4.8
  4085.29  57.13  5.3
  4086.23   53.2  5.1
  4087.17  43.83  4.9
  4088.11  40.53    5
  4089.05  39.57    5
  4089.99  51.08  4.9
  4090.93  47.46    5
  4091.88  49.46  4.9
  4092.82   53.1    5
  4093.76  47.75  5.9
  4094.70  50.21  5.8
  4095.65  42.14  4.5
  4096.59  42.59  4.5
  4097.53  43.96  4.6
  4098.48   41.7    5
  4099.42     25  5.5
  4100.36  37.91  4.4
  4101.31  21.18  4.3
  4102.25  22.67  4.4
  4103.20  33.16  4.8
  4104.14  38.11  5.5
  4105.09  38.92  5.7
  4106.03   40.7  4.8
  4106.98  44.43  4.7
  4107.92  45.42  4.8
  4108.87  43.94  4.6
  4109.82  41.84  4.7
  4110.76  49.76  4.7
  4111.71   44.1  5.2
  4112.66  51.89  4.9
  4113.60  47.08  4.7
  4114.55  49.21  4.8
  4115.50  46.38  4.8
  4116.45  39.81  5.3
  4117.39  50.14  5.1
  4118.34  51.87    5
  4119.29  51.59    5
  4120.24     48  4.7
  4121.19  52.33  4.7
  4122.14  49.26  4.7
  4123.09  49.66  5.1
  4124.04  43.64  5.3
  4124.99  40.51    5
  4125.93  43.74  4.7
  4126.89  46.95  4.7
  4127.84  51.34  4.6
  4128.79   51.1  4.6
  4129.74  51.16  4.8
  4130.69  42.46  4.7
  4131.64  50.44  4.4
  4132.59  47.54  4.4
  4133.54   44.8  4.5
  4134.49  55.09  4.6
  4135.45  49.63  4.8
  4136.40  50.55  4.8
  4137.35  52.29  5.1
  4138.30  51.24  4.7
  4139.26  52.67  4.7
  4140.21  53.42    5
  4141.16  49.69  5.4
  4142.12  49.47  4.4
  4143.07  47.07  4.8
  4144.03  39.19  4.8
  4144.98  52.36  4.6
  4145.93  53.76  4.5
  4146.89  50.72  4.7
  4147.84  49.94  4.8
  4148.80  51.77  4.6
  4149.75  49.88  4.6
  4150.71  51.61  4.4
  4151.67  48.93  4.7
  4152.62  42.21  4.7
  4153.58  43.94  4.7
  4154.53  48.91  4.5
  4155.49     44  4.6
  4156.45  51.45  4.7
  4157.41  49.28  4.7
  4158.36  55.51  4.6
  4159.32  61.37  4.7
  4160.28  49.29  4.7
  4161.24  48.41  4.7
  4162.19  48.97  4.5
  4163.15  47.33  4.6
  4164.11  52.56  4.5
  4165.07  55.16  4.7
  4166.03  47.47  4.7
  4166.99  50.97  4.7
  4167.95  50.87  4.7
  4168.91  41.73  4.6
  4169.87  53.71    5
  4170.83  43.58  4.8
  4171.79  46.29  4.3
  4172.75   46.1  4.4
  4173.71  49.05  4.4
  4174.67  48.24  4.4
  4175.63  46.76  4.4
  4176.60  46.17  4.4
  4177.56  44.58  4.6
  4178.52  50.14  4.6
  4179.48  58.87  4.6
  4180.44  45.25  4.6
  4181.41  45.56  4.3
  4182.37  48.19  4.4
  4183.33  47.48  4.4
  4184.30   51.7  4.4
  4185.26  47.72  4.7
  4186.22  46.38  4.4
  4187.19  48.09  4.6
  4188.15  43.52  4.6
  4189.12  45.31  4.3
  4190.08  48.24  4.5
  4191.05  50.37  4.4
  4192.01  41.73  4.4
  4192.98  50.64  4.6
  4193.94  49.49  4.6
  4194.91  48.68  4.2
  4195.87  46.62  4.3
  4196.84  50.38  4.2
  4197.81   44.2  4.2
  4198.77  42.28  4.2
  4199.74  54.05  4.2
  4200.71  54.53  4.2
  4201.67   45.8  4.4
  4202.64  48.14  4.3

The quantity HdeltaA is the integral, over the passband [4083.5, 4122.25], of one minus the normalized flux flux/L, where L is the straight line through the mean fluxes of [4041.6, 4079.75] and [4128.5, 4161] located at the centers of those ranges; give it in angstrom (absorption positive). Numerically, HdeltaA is 4.3 angstrom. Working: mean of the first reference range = 50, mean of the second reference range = 49.8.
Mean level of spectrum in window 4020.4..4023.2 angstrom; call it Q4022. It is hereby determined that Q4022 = 51.8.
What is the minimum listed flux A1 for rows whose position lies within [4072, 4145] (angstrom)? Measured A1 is 21.18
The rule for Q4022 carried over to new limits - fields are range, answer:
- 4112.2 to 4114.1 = 49.6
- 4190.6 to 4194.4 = 48.1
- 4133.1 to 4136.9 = 50.1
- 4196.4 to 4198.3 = 47.3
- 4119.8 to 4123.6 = 49.7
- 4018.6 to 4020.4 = 58.5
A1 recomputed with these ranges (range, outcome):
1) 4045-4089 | 39.47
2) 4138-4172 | 39.19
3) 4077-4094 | 39.57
